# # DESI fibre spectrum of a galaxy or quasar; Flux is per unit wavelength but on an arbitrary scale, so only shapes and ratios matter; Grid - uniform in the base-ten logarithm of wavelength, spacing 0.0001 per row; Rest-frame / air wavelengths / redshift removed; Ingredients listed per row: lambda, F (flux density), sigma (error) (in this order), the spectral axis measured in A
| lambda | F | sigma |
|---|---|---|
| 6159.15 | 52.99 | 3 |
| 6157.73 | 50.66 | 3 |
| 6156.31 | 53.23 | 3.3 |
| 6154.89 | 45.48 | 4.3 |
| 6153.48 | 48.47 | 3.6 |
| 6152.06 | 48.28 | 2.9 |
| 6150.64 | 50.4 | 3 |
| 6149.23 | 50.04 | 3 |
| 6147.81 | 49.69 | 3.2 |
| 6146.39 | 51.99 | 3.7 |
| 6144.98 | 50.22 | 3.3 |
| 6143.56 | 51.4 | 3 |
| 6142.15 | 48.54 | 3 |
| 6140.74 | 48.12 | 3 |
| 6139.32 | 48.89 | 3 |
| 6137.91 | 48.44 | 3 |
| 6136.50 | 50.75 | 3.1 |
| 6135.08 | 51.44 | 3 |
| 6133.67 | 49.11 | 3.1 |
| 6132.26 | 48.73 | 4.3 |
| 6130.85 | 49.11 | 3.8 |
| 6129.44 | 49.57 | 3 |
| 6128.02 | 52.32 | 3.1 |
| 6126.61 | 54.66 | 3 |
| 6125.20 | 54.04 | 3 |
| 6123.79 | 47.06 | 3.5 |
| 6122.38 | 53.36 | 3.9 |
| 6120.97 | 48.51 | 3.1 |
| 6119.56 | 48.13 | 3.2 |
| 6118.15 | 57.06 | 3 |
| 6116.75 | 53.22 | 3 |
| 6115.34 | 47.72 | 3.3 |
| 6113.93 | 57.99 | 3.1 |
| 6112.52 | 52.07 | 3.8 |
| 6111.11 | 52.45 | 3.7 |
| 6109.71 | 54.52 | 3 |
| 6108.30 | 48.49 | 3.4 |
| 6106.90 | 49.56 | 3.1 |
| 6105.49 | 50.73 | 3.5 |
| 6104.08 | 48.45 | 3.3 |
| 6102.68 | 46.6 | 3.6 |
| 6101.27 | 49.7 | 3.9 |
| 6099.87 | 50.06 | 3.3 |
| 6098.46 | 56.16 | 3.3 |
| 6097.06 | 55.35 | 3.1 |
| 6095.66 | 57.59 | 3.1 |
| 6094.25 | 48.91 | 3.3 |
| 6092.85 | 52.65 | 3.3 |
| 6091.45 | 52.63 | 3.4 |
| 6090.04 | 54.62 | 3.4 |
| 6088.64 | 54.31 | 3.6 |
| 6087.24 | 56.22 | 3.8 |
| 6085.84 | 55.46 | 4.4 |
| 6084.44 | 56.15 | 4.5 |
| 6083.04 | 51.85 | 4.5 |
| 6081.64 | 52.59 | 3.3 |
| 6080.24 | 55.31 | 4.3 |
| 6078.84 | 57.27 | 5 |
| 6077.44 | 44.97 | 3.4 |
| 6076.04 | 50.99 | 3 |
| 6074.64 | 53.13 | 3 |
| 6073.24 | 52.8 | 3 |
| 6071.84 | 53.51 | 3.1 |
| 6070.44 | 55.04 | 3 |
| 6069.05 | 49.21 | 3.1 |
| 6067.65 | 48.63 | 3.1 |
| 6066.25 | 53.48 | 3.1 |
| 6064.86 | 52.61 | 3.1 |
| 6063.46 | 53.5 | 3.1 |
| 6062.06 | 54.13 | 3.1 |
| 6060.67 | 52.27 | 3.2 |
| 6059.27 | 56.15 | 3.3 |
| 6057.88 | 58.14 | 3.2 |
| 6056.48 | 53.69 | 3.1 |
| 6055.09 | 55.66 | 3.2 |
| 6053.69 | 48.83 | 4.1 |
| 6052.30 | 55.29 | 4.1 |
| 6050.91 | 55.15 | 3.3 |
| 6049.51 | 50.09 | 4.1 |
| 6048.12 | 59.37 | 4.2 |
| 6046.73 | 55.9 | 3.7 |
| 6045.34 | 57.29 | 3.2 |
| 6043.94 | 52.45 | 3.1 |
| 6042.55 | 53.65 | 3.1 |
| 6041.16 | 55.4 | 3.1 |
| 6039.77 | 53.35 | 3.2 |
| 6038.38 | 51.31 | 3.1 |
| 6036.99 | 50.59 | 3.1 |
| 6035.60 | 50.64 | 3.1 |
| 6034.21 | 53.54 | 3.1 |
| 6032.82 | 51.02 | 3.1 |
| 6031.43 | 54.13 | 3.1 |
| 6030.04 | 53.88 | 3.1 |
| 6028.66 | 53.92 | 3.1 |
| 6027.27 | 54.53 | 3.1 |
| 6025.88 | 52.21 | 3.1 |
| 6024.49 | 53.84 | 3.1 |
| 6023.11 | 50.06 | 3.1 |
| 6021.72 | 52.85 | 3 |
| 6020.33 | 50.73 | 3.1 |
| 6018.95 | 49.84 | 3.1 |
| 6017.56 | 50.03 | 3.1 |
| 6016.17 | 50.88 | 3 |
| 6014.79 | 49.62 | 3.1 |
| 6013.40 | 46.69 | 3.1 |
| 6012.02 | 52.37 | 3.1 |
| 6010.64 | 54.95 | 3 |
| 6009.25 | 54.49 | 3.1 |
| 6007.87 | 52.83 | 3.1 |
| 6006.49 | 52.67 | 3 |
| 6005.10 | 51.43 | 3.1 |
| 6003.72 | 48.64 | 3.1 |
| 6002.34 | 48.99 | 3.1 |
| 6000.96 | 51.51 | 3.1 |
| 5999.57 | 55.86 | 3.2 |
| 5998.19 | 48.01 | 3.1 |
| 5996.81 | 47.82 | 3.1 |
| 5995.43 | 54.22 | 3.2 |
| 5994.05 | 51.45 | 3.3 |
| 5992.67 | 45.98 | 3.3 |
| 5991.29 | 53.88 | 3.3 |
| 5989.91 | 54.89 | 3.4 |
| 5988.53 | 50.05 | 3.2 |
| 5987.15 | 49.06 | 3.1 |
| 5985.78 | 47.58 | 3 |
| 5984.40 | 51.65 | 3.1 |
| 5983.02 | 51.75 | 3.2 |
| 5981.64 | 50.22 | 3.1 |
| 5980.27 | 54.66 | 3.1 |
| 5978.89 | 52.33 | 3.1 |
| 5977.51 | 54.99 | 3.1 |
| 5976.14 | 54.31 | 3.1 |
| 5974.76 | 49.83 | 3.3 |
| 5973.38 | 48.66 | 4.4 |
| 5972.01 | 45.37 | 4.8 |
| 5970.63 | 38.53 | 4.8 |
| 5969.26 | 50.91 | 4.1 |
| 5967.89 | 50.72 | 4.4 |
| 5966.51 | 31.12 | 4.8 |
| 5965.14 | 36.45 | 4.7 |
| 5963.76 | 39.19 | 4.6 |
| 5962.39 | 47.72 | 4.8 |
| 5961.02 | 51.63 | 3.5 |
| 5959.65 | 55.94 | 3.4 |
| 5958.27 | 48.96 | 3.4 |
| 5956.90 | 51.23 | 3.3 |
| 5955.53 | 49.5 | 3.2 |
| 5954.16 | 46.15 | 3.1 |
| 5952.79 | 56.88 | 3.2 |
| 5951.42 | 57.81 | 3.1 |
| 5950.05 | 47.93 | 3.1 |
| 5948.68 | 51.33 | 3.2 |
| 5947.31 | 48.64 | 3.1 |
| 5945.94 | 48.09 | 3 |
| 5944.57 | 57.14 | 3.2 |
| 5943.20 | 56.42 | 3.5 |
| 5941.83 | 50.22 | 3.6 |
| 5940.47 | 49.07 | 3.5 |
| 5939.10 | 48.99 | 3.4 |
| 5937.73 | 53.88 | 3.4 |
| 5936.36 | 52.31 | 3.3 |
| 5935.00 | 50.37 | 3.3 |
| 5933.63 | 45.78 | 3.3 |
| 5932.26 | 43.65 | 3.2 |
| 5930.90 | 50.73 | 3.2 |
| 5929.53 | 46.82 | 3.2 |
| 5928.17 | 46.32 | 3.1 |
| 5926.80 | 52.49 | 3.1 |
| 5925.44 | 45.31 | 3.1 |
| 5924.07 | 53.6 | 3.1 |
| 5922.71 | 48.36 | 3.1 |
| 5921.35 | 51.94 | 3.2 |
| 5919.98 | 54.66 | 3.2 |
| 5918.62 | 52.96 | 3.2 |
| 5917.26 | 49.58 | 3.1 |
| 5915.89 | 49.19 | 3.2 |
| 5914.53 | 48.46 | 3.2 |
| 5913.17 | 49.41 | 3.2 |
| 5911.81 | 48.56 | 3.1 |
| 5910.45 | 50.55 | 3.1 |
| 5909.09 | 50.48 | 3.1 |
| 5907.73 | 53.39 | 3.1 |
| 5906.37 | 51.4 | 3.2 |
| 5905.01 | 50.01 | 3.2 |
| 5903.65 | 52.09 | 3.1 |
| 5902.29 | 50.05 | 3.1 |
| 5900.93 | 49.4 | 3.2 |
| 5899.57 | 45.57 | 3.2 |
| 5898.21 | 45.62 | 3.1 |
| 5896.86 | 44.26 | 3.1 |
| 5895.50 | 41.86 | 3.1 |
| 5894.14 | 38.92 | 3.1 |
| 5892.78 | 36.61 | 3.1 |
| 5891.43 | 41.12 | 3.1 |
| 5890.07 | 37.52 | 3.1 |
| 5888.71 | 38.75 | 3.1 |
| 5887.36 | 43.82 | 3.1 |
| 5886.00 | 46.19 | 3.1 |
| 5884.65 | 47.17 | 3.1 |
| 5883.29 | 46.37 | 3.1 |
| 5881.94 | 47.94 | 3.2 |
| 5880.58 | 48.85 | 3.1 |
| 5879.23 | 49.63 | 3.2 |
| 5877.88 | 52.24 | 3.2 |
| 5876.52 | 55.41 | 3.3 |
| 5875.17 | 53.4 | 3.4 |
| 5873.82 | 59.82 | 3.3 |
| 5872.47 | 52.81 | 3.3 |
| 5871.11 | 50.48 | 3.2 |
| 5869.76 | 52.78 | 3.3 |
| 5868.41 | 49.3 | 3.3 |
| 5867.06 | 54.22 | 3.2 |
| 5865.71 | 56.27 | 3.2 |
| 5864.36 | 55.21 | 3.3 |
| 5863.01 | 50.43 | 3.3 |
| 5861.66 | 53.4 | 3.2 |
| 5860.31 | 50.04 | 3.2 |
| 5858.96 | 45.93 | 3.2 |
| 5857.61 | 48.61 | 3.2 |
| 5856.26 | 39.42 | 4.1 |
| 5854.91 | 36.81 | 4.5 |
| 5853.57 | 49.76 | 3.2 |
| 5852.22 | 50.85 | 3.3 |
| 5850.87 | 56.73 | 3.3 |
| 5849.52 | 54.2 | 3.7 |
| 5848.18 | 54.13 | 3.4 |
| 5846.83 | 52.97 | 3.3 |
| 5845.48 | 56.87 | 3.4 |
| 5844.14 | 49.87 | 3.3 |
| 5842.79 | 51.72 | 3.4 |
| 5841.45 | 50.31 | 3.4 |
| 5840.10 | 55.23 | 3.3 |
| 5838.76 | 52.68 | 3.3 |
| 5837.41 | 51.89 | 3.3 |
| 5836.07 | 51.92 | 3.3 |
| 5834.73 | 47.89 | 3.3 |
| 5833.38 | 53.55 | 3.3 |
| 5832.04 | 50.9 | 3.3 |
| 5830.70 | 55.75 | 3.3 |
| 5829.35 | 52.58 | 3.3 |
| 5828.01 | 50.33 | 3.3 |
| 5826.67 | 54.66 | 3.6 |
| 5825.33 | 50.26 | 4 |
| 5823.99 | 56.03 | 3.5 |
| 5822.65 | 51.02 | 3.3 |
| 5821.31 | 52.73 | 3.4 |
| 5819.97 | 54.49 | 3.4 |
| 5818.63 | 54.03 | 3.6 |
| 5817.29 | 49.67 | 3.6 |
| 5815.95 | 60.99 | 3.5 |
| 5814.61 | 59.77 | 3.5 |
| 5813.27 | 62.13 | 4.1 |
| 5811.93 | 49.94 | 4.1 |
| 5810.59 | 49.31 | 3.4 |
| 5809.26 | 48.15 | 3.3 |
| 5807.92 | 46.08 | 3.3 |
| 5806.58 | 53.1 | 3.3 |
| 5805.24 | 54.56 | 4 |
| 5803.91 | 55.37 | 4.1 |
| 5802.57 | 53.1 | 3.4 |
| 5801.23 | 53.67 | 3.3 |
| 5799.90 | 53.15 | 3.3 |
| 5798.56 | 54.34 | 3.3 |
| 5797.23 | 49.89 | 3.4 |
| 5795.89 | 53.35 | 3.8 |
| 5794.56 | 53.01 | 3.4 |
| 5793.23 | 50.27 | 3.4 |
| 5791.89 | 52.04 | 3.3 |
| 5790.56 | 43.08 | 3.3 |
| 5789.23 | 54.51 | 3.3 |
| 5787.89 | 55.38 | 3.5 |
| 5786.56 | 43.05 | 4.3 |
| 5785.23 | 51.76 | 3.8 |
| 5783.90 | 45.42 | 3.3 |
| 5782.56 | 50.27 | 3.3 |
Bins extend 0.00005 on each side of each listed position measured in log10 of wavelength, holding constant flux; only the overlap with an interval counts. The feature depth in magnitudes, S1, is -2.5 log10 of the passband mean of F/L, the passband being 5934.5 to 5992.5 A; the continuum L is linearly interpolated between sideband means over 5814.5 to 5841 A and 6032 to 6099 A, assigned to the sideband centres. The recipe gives 0.07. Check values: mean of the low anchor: 53.2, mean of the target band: 49.9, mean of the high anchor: 53.5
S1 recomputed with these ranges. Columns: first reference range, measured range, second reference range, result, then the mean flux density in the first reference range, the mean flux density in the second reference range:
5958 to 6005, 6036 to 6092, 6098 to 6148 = -0.07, 49.2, 50.8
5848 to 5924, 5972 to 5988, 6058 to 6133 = -0.01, 49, 52.3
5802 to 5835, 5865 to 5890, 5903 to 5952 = 0.04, 53.1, 50.5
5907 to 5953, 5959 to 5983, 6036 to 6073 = 0.08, 50.6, 53.6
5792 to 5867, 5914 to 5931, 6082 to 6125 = 0.05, 52.2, 52.3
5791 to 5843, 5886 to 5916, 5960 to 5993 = 0.10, 52.8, 48.5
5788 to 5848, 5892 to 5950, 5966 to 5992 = 0.03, 52.7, 49.6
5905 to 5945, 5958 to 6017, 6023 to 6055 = 0.05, 50.4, 53.4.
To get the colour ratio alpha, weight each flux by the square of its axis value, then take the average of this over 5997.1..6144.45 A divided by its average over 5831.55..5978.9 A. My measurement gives 1.12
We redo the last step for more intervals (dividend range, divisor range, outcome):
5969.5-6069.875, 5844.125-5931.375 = 1.11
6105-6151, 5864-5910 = 1.14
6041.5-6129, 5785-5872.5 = 1.11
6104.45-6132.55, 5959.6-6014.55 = 1.08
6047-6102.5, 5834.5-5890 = 1.14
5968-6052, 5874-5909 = 1.15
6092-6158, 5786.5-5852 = 1.07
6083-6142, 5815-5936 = 1.12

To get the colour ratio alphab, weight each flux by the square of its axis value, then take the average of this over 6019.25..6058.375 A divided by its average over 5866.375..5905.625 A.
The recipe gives 1.2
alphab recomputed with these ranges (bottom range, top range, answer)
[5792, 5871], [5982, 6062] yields 1.07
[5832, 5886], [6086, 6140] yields 1.10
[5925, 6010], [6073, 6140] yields 1.09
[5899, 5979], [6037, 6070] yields 1.13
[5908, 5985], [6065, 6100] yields 1.12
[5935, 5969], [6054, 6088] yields 1.12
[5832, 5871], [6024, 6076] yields 1.12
